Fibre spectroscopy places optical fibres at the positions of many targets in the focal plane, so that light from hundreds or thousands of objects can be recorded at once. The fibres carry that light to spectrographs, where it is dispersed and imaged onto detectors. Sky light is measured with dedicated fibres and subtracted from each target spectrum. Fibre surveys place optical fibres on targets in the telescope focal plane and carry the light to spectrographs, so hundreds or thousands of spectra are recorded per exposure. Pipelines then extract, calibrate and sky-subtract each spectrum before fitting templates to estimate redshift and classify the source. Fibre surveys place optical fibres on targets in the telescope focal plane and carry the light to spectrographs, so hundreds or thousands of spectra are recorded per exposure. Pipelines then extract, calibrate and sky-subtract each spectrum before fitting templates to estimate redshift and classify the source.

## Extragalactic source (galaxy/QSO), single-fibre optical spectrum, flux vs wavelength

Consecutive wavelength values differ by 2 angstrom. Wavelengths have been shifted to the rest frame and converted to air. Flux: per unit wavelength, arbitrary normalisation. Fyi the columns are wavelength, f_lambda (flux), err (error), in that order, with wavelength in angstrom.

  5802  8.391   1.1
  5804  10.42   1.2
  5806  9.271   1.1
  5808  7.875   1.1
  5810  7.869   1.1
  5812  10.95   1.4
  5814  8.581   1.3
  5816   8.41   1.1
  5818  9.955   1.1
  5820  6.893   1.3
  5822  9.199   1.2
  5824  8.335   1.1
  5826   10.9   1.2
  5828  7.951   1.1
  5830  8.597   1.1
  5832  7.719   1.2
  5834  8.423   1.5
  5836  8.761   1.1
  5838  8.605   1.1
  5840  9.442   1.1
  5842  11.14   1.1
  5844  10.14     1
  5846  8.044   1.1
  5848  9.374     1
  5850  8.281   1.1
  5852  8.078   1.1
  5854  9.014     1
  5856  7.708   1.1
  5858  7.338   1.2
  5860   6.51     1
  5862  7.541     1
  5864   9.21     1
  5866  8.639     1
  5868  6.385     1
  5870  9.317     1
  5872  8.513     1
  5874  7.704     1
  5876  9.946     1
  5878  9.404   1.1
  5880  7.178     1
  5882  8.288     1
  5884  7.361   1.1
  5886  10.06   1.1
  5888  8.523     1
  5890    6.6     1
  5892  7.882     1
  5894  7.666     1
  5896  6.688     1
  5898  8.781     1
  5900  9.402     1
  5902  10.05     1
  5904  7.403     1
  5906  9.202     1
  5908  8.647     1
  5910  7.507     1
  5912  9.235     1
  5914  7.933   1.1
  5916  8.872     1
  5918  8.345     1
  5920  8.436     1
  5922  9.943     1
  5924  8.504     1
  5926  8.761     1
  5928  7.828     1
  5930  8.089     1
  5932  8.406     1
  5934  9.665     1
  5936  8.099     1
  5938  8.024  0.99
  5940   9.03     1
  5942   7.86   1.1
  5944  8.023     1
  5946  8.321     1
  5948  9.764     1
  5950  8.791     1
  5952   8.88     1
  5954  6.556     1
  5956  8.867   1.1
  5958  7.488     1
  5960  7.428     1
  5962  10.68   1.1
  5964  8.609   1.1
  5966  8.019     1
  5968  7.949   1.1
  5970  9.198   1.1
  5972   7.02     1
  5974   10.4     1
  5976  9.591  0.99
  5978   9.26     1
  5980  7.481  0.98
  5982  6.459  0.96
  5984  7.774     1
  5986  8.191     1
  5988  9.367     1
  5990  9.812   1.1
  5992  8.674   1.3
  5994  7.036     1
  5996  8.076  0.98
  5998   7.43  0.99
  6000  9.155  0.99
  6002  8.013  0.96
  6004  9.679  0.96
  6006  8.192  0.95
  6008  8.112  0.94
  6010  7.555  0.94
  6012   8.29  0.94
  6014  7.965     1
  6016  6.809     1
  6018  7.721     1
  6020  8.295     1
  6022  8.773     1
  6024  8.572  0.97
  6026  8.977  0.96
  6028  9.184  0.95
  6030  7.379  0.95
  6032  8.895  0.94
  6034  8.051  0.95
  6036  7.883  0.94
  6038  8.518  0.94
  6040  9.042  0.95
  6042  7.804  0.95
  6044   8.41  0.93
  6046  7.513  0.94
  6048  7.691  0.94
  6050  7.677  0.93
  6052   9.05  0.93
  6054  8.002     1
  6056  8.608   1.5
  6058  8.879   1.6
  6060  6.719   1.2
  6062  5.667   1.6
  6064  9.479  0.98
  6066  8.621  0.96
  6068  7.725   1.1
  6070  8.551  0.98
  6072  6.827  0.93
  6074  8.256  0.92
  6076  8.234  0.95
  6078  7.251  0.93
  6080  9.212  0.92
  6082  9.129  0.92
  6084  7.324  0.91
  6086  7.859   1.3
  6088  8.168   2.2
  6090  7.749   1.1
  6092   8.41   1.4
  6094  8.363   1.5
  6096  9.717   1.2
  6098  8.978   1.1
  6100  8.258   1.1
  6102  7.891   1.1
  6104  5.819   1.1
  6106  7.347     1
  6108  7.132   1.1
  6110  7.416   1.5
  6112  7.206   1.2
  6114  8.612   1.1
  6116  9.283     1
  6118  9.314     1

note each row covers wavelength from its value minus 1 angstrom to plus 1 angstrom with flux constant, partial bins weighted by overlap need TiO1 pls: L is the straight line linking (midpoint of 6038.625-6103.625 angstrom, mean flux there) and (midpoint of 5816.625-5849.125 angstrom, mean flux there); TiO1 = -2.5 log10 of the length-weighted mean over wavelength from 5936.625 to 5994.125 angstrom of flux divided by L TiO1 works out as 0.01 mag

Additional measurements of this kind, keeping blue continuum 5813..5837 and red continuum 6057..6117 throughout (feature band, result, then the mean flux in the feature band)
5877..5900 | 0.05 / 8.1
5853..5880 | 0.04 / 8.21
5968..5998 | -0.02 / 8.4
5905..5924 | -0.03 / 8.67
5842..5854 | -0.05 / 9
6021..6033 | -0.06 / 8.63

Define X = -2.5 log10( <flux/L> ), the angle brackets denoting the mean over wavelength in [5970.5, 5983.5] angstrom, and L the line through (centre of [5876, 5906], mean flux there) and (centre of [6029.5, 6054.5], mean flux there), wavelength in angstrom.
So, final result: -0.02 mag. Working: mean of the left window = 8.32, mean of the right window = 8.17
